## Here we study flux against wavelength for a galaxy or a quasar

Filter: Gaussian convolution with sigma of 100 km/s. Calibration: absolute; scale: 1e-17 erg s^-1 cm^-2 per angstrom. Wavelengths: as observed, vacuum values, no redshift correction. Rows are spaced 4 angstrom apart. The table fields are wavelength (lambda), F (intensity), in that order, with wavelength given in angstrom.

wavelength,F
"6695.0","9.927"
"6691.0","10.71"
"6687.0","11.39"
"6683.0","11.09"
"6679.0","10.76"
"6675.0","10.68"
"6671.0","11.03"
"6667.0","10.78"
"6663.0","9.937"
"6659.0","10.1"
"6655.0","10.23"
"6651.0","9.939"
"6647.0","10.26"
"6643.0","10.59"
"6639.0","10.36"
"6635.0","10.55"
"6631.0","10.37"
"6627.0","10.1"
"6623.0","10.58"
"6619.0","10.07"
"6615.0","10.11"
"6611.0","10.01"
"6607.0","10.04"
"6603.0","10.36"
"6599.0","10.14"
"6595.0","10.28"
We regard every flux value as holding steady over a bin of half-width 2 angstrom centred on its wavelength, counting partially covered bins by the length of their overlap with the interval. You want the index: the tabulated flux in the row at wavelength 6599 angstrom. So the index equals 10.14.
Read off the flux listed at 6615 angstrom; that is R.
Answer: 10.11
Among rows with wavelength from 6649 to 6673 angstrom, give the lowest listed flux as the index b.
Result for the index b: 9.937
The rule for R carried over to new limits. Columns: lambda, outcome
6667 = 10.78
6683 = 11.09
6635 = 10.55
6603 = 10.36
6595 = 10.28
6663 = 9.937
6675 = 10.68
